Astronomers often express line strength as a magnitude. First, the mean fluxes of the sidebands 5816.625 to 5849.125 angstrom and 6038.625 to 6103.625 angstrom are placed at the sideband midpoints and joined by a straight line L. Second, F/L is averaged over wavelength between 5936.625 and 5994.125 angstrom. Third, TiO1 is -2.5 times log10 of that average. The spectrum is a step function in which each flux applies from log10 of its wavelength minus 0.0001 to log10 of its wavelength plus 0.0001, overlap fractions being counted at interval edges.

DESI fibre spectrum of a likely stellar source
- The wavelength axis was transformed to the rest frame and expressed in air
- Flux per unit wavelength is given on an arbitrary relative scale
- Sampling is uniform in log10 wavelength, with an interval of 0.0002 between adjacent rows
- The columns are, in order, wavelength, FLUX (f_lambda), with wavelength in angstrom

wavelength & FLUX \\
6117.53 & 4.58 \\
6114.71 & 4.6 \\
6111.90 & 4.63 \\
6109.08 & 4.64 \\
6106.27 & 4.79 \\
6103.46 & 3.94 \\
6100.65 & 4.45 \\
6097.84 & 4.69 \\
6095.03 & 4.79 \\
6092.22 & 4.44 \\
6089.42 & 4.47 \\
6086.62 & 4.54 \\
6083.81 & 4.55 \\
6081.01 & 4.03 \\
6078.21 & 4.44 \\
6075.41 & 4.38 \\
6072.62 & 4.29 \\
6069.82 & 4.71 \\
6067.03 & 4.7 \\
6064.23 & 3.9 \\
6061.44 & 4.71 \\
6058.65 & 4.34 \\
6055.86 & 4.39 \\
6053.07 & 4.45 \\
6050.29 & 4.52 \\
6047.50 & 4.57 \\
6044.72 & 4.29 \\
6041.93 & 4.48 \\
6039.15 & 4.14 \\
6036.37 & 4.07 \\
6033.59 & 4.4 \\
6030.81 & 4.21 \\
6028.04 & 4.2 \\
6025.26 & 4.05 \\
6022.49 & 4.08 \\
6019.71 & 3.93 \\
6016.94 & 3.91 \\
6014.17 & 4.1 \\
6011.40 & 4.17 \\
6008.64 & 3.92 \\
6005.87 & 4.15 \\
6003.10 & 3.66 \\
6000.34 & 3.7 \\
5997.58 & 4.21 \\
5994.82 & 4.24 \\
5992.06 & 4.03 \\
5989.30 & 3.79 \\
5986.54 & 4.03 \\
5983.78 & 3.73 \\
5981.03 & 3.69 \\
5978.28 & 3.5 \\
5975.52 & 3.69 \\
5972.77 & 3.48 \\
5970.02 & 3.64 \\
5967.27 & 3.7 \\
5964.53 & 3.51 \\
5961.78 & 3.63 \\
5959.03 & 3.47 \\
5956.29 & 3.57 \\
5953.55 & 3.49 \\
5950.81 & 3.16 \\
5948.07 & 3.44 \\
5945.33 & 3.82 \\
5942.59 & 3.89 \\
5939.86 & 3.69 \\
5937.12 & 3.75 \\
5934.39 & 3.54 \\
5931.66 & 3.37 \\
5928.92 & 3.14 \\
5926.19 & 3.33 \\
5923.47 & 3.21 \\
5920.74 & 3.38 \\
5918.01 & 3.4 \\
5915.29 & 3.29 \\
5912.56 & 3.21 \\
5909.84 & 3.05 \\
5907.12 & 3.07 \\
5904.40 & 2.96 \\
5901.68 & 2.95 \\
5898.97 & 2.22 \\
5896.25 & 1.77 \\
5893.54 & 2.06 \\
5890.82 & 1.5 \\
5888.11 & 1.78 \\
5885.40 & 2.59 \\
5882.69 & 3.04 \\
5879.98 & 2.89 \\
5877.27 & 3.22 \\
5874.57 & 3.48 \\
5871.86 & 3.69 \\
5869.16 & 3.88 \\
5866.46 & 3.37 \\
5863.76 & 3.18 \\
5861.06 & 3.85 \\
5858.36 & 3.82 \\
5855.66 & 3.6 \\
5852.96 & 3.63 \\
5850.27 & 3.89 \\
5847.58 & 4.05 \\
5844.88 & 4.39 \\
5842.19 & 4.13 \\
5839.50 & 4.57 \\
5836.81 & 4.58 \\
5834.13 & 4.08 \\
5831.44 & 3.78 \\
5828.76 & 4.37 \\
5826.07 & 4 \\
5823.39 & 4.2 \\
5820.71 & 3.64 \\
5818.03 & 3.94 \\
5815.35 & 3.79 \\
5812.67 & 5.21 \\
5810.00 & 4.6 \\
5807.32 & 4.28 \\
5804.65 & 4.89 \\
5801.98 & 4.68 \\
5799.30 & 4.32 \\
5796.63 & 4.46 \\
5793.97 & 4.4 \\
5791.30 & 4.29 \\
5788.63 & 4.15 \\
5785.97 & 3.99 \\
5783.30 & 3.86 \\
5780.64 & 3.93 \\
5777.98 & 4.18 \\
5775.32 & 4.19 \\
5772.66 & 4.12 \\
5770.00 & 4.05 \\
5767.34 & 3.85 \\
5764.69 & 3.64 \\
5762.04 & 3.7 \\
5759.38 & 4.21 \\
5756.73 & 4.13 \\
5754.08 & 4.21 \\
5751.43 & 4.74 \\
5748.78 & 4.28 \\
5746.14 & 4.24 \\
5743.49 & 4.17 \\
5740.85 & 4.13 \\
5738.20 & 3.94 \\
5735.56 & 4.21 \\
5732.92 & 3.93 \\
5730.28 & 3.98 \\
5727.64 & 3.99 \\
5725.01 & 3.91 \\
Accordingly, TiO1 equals 0.18 mag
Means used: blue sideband 4.14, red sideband 4.44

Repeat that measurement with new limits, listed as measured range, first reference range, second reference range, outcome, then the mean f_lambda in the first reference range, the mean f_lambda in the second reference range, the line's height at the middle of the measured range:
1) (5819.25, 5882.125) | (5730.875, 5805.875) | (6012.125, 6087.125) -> 0.10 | 4.17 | 4.31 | 4.21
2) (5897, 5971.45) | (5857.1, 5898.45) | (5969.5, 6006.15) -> 0.01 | 2.92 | 3.82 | 3.38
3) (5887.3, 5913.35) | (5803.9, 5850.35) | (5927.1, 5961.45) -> 0.47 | 4.25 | 3.53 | 3.8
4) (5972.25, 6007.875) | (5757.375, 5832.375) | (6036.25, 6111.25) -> 0.14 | 4.17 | 4.44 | 4.36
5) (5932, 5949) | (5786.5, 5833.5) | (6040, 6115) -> 0.19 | 4.29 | 4.47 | 4.37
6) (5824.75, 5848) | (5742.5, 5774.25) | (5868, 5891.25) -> -0.25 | 4.11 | 2.94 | 3.36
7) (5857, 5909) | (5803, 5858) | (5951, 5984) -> 0.33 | 4.18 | 3.57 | 3.95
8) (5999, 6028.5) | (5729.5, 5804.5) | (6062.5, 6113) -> 0.11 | 4.16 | 4.47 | 4.39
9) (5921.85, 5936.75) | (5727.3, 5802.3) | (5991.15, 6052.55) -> 0.23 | 4.13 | 4.14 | 4.14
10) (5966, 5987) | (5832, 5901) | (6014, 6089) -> 0.07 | 3.33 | 4.32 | 3.92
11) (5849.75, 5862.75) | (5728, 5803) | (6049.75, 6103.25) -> 0.14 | 4.14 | 4.45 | 4.23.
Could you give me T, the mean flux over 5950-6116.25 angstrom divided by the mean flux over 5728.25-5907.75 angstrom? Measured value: 1.1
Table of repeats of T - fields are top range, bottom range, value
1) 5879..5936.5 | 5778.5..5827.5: 0.67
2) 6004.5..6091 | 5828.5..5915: 1.29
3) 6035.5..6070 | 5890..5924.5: 1.58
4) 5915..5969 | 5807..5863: 0.85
